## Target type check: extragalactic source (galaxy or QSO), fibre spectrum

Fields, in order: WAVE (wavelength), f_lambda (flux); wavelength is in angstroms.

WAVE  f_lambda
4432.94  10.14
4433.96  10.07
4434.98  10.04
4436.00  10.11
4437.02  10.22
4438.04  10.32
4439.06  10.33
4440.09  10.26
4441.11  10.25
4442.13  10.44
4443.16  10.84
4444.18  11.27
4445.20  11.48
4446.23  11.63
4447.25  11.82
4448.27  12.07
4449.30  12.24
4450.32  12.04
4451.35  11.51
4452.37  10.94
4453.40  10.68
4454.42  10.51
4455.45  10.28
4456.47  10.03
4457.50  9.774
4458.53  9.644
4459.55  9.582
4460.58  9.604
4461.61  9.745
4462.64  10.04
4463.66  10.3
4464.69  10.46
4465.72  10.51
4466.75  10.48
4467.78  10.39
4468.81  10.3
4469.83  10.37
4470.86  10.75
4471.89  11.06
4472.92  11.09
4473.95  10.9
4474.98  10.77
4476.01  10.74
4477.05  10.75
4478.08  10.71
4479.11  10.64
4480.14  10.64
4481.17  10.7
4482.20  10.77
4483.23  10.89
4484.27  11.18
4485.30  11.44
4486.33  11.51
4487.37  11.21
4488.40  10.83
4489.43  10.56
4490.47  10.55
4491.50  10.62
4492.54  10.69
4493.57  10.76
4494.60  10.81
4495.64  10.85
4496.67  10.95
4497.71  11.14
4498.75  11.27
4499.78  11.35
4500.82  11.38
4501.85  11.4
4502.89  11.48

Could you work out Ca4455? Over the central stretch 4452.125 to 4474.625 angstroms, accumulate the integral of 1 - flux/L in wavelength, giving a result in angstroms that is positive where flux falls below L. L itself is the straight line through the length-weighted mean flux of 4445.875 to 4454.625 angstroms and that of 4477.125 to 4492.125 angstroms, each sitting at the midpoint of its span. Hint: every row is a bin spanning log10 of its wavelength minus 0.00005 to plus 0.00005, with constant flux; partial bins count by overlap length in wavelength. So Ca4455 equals 1.9 angstroms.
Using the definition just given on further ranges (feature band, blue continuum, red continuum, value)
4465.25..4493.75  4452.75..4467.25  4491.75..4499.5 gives -0.6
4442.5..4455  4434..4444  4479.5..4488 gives -1.1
